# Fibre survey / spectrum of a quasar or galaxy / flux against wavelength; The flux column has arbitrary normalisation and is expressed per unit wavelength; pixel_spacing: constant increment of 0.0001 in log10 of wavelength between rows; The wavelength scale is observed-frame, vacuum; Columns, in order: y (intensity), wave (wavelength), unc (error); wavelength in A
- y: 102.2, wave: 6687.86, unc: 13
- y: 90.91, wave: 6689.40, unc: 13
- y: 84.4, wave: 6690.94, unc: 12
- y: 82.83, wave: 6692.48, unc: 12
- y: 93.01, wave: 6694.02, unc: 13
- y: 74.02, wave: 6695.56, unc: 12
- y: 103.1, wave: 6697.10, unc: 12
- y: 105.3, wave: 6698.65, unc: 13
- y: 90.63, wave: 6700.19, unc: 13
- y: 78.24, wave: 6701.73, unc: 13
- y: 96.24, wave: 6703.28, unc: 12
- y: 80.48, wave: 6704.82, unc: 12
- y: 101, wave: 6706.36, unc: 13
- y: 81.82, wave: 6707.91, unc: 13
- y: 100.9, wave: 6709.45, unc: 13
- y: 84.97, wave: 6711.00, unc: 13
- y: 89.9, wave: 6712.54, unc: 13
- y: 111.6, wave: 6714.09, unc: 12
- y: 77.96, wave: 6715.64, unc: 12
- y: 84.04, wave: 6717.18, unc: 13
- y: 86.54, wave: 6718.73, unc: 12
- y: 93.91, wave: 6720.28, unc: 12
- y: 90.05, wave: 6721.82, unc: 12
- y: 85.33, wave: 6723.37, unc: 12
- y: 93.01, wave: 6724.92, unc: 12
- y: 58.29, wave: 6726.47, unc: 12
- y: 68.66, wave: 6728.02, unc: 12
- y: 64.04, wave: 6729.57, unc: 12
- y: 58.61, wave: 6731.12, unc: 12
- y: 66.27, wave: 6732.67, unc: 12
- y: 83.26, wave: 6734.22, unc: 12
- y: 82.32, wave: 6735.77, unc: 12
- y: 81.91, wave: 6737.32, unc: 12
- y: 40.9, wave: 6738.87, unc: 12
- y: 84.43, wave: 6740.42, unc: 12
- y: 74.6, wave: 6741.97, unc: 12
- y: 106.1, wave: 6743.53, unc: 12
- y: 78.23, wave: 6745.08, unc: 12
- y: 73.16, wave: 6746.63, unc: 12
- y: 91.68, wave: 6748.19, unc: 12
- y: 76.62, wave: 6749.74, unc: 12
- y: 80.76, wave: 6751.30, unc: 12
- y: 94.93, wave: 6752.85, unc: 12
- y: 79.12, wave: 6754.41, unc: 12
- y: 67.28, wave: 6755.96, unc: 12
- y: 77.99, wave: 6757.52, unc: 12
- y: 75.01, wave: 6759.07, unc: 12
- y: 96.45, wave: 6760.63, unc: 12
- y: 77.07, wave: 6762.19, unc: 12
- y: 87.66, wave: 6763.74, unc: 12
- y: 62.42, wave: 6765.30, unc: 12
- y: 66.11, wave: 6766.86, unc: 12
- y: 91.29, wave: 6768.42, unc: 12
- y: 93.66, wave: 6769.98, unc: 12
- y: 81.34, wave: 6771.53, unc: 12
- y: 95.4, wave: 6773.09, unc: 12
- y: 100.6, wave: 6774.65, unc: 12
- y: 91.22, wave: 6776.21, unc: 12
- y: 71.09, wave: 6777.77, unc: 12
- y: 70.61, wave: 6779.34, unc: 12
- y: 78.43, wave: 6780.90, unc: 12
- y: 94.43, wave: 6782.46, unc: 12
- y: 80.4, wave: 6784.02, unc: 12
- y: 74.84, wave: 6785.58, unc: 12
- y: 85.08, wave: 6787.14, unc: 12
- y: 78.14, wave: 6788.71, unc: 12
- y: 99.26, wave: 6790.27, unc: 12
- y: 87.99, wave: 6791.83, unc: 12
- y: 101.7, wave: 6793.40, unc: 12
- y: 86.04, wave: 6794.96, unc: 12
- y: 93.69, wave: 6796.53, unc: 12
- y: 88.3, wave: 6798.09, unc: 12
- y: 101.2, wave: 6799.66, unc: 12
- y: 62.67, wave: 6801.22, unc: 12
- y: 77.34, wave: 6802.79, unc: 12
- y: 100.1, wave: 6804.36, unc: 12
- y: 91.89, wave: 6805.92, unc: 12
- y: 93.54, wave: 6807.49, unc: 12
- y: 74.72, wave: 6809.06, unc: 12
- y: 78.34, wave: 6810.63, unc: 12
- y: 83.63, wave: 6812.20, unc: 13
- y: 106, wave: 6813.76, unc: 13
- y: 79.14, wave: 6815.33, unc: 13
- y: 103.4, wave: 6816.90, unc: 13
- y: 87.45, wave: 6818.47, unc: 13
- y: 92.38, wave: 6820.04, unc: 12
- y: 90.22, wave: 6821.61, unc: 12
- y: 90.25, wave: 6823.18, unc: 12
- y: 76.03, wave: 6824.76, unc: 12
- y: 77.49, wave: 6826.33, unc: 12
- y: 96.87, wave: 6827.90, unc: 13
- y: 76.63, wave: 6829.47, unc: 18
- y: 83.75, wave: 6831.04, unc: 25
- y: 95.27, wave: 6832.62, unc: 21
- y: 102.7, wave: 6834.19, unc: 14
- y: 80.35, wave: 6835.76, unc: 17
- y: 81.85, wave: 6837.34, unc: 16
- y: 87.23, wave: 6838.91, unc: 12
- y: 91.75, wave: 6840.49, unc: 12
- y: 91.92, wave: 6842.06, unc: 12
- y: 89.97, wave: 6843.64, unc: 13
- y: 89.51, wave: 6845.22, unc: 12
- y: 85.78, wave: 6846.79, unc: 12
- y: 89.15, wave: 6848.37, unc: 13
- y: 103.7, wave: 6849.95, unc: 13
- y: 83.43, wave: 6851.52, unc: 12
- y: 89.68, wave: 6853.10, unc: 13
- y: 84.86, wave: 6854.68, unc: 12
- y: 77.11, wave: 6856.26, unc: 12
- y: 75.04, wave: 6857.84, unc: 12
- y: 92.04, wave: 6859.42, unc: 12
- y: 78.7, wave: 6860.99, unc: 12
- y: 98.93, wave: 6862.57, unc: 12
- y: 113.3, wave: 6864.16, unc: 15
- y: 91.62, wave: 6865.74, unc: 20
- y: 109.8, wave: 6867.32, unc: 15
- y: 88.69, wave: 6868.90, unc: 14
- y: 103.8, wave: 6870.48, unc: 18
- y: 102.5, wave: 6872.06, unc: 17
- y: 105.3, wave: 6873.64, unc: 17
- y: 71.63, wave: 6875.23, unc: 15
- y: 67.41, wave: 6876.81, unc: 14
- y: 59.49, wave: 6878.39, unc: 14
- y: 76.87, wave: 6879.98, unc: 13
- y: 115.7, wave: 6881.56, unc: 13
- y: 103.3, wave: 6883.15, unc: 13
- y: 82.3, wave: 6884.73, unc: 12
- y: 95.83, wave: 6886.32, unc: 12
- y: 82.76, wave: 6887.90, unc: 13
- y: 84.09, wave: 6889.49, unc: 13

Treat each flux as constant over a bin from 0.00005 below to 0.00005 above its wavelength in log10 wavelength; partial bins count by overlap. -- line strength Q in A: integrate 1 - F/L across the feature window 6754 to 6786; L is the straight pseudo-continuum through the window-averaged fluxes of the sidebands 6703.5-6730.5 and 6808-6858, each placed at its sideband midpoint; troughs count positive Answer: 1.8 A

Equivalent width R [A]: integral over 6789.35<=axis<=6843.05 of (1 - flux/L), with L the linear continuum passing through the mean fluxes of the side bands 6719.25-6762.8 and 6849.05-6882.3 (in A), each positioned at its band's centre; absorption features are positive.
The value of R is -1.96 A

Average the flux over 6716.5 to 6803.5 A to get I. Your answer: 81.6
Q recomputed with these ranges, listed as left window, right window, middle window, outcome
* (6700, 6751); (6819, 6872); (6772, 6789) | 0.4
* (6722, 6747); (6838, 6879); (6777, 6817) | -1.7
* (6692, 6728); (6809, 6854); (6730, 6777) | 4.3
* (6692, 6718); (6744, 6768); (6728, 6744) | 2.0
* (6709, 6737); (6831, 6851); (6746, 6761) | 0.6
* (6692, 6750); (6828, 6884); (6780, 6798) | -0.1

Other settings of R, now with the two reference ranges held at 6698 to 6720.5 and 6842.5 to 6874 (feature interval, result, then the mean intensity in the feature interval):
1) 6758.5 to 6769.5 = 1.4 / 79.9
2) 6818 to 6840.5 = 1.2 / 87.2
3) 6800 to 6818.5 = 1.0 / 86.9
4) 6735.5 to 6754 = 2.2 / 80.4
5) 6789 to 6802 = 0.3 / 89.7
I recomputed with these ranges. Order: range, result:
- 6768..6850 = 87.7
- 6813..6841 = 88.8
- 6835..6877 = 90.1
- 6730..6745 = 75.3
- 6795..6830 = 87.4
